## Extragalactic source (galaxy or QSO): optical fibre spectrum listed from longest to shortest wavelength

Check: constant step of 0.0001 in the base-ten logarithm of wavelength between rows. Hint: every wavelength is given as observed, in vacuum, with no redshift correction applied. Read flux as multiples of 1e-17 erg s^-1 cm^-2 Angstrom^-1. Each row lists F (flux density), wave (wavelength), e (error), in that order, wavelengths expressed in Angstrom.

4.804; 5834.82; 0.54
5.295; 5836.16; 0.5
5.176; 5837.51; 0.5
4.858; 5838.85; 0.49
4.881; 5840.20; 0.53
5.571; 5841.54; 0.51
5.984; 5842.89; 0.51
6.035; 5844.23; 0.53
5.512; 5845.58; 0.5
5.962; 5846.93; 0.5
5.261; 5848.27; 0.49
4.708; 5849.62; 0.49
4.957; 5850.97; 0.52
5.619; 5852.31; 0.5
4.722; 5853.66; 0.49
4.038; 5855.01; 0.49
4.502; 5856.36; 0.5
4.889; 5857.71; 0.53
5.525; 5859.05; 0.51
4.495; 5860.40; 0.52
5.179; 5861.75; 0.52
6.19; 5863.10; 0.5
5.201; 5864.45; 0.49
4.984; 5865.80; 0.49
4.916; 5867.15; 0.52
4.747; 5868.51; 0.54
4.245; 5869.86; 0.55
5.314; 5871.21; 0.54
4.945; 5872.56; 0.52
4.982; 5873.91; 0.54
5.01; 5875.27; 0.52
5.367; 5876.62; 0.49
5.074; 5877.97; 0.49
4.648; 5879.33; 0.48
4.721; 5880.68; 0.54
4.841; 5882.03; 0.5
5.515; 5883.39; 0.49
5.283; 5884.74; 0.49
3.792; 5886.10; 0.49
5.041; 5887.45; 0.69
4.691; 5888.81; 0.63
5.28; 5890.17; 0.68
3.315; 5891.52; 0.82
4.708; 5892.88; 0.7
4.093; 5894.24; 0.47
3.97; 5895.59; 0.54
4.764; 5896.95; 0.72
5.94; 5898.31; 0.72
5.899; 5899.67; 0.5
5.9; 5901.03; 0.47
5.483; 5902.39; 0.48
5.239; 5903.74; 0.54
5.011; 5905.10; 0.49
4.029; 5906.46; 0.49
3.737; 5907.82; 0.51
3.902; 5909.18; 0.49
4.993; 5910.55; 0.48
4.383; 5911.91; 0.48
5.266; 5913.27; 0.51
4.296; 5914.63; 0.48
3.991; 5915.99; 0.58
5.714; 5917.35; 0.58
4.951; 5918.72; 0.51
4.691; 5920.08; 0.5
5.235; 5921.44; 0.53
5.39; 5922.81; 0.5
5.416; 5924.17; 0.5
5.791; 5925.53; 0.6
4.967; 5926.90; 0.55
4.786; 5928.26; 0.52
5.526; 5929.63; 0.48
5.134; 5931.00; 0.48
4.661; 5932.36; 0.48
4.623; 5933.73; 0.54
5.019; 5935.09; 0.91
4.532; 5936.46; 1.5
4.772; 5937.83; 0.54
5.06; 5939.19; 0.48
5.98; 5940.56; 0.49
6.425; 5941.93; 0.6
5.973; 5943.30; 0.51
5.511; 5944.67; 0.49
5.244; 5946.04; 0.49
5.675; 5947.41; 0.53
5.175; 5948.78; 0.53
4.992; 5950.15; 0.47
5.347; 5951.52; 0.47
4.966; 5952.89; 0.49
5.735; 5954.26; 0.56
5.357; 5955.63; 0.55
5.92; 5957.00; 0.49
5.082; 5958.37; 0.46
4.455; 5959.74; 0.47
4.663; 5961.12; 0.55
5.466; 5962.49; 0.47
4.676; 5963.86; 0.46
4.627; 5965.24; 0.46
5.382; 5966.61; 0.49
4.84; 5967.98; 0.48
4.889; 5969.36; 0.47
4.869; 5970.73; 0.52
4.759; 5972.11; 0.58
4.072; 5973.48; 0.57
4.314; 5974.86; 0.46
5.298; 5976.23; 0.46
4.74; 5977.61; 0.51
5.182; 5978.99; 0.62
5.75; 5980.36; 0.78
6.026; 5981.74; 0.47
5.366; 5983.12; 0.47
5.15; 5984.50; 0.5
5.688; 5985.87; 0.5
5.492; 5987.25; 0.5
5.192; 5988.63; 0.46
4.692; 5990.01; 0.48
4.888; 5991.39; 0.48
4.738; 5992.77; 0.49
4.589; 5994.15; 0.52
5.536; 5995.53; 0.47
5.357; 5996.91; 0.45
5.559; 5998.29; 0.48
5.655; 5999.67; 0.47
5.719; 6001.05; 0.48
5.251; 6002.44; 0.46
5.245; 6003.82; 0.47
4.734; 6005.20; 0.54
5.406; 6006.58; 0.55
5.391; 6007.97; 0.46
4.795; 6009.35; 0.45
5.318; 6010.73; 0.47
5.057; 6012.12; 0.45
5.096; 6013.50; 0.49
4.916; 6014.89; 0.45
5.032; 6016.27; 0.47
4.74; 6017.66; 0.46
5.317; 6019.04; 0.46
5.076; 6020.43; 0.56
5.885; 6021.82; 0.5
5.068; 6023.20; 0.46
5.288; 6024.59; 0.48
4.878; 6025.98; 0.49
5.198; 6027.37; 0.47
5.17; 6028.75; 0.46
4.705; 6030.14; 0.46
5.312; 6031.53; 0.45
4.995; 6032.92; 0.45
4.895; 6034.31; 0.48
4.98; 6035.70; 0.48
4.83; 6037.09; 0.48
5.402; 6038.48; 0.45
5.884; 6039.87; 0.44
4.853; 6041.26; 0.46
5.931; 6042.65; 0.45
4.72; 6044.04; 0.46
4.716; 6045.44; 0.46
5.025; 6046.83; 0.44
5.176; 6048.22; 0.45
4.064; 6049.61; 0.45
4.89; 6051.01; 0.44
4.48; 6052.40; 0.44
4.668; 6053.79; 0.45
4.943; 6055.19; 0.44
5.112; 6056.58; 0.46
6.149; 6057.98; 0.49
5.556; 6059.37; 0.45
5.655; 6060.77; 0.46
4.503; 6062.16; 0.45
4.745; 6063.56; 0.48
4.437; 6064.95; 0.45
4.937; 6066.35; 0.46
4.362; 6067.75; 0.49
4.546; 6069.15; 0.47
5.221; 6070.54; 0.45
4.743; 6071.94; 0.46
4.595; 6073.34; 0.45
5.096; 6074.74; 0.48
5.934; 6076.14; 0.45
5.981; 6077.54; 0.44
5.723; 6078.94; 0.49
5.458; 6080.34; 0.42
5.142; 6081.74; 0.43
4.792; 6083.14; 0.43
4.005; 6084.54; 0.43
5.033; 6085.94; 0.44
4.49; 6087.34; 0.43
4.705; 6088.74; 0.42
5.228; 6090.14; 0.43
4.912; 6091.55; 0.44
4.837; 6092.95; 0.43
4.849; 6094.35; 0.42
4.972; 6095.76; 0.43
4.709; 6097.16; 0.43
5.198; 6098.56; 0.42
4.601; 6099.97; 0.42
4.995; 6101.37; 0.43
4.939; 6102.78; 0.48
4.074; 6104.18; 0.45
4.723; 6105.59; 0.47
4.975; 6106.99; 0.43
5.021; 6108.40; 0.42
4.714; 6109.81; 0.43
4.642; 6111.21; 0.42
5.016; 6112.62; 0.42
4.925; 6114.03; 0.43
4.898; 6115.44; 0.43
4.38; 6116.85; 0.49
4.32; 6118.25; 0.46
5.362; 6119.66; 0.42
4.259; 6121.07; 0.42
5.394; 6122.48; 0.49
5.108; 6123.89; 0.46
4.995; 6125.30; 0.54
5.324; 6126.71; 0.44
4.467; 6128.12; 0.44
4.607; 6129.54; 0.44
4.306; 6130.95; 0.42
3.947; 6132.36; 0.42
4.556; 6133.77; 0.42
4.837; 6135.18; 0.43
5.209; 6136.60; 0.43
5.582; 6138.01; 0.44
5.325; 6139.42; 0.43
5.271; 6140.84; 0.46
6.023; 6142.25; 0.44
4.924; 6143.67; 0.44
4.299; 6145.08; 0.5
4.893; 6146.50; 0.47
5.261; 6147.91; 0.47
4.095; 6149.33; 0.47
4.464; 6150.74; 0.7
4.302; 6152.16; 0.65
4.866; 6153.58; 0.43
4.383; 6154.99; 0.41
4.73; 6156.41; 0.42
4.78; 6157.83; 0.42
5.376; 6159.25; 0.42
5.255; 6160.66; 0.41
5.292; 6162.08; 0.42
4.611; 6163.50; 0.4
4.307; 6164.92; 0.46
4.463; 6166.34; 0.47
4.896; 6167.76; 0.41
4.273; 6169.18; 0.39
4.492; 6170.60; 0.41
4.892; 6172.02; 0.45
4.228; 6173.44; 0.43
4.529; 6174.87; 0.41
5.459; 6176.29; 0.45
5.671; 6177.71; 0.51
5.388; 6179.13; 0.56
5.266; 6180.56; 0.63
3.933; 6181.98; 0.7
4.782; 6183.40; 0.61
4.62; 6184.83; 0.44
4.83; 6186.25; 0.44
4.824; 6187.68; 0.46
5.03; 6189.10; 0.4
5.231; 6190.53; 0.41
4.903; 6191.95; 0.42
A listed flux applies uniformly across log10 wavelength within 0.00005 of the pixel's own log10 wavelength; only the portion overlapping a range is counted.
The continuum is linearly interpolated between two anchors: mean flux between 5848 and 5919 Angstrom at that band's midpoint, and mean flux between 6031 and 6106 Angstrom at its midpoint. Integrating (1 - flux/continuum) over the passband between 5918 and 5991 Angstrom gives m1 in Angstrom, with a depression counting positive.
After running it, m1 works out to -3.7 Angstrom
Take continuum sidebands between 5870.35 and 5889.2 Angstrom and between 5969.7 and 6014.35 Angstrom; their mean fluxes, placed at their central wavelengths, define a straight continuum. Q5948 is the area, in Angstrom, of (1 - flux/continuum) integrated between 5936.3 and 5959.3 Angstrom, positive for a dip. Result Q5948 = -1.5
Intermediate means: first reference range 4.94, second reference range 5.15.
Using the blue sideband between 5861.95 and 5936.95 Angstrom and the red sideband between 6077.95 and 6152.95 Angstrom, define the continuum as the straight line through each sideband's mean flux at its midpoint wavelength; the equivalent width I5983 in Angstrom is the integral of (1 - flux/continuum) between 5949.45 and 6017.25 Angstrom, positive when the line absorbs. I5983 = -3.26 Angstrom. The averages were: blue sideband 4.91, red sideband 4.85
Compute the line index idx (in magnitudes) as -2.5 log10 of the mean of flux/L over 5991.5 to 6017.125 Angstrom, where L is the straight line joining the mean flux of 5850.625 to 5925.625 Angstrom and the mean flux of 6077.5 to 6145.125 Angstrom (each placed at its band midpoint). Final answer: -0.06 mag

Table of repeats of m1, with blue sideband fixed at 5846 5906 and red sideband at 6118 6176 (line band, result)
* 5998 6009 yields -1.0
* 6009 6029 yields -1.0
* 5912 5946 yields -1.4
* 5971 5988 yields -0.8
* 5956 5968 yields -0.3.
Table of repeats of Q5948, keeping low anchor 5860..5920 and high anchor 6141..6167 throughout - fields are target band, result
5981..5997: -1.3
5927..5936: -0.2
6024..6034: -0.5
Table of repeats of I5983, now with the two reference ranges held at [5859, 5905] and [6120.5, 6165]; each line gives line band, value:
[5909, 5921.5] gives 0.5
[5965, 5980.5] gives 0.2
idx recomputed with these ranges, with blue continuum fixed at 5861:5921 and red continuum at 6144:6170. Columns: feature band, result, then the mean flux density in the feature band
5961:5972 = -0.02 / 4.93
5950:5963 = -0.08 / 5.2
